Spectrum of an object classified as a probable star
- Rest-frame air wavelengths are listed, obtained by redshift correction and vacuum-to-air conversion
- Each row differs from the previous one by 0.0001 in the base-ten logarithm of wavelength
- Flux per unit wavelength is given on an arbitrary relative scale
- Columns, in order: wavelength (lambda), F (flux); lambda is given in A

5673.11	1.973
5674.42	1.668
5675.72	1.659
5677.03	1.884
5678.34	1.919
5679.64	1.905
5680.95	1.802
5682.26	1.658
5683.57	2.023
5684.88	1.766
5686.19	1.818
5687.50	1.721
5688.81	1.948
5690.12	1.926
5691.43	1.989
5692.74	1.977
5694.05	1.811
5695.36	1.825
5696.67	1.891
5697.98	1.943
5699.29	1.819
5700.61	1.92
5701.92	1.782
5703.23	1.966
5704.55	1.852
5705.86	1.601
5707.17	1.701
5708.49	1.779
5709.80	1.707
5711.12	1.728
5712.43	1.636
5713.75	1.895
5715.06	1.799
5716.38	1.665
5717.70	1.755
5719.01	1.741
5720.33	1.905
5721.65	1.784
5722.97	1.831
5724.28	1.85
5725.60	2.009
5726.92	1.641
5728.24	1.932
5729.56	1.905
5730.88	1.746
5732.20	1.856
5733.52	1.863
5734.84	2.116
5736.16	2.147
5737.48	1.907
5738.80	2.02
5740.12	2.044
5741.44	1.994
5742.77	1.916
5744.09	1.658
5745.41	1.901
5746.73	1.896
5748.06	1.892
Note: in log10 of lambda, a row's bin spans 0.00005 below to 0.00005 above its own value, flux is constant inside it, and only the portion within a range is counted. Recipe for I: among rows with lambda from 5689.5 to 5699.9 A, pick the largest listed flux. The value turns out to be 1.989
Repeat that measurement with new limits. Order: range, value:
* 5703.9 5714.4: 1.895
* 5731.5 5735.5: 2.116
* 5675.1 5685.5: 2.023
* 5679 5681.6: 1.905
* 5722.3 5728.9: 2.009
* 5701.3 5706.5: 1.966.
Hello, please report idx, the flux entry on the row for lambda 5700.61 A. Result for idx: 1.92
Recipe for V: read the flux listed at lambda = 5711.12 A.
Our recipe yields 1.728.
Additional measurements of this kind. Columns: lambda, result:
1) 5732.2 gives 1.856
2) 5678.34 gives 1.919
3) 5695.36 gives 1.825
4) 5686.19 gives 1.818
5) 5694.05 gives 1.811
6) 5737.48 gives 1.907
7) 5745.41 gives 1.901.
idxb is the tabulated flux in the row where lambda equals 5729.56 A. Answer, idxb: 1.905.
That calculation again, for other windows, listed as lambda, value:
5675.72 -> 1.659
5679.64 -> 1.905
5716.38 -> 1.665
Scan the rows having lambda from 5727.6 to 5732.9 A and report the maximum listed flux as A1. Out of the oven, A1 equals 1.932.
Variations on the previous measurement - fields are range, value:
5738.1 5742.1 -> 2.044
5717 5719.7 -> 1.755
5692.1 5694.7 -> 1.977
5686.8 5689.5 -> 1.948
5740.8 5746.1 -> 1.994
